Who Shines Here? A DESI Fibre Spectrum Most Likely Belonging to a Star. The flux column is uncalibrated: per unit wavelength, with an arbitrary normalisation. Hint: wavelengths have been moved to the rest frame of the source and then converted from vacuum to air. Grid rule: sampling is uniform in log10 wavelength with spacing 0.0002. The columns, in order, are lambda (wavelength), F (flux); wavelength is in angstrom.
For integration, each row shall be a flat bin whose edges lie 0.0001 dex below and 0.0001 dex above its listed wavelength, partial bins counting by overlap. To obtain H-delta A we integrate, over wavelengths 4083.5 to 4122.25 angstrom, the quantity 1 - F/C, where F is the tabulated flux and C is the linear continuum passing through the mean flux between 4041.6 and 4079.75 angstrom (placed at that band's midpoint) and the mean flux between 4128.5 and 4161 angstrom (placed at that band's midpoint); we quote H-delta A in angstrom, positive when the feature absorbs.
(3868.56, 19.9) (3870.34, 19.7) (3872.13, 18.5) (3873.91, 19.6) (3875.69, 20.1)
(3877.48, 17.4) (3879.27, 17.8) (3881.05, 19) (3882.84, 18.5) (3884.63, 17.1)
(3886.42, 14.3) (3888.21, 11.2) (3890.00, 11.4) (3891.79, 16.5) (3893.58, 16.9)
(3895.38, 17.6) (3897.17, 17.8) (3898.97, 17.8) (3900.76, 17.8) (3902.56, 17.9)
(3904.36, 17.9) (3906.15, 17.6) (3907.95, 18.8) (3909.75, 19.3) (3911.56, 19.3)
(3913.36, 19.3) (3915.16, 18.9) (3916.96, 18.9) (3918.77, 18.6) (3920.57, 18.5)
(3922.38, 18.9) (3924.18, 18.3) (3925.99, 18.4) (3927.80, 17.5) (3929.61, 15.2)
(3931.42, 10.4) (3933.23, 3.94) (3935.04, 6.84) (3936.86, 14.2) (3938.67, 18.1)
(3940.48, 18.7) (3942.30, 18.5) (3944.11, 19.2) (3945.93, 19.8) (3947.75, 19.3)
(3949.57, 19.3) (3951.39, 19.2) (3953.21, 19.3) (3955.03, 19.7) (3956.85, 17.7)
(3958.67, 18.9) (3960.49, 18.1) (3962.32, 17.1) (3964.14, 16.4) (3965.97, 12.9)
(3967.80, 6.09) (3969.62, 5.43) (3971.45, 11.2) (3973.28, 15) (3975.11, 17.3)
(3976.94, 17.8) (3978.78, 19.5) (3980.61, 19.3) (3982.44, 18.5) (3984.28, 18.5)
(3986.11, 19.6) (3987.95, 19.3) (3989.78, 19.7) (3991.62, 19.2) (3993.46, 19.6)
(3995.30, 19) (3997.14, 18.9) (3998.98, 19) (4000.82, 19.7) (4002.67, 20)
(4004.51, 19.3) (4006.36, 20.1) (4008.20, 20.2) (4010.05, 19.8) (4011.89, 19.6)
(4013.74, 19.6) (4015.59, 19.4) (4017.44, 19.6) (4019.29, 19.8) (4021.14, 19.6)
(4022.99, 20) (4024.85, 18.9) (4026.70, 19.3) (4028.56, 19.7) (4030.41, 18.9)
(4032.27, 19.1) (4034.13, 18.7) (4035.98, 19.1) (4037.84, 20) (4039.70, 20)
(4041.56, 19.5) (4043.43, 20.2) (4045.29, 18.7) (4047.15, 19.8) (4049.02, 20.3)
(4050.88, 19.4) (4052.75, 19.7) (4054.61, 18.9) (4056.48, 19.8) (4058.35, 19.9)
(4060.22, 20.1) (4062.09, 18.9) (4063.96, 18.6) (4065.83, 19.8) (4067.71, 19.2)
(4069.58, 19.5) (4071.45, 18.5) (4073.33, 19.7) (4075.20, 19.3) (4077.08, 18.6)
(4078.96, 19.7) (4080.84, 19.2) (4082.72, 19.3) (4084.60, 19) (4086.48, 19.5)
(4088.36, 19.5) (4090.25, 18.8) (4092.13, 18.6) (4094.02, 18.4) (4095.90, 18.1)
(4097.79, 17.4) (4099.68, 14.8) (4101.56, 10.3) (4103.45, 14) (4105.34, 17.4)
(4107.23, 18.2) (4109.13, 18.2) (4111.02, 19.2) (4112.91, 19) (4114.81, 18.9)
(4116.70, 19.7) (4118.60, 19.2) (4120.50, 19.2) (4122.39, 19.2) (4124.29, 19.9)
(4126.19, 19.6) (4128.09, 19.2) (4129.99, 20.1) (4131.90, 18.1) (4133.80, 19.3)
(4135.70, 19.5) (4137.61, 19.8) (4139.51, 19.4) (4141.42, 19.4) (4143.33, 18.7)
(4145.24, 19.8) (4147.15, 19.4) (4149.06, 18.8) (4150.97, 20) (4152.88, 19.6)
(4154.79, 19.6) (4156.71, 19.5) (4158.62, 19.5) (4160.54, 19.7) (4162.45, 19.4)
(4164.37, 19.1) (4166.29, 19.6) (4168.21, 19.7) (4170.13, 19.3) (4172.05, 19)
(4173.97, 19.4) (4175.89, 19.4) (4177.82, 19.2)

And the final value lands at 3.0 angstrom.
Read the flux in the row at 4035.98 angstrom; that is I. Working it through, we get 19.1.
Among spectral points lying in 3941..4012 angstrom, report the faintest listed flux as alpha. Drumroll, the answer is 5.43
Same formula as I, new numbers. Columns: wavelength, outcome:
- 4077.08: 18.6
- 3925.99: 18.4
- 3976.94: 17.8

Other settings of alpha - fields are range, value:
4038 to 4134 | 10.3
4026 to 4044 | 18.7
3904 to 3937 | 3.94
